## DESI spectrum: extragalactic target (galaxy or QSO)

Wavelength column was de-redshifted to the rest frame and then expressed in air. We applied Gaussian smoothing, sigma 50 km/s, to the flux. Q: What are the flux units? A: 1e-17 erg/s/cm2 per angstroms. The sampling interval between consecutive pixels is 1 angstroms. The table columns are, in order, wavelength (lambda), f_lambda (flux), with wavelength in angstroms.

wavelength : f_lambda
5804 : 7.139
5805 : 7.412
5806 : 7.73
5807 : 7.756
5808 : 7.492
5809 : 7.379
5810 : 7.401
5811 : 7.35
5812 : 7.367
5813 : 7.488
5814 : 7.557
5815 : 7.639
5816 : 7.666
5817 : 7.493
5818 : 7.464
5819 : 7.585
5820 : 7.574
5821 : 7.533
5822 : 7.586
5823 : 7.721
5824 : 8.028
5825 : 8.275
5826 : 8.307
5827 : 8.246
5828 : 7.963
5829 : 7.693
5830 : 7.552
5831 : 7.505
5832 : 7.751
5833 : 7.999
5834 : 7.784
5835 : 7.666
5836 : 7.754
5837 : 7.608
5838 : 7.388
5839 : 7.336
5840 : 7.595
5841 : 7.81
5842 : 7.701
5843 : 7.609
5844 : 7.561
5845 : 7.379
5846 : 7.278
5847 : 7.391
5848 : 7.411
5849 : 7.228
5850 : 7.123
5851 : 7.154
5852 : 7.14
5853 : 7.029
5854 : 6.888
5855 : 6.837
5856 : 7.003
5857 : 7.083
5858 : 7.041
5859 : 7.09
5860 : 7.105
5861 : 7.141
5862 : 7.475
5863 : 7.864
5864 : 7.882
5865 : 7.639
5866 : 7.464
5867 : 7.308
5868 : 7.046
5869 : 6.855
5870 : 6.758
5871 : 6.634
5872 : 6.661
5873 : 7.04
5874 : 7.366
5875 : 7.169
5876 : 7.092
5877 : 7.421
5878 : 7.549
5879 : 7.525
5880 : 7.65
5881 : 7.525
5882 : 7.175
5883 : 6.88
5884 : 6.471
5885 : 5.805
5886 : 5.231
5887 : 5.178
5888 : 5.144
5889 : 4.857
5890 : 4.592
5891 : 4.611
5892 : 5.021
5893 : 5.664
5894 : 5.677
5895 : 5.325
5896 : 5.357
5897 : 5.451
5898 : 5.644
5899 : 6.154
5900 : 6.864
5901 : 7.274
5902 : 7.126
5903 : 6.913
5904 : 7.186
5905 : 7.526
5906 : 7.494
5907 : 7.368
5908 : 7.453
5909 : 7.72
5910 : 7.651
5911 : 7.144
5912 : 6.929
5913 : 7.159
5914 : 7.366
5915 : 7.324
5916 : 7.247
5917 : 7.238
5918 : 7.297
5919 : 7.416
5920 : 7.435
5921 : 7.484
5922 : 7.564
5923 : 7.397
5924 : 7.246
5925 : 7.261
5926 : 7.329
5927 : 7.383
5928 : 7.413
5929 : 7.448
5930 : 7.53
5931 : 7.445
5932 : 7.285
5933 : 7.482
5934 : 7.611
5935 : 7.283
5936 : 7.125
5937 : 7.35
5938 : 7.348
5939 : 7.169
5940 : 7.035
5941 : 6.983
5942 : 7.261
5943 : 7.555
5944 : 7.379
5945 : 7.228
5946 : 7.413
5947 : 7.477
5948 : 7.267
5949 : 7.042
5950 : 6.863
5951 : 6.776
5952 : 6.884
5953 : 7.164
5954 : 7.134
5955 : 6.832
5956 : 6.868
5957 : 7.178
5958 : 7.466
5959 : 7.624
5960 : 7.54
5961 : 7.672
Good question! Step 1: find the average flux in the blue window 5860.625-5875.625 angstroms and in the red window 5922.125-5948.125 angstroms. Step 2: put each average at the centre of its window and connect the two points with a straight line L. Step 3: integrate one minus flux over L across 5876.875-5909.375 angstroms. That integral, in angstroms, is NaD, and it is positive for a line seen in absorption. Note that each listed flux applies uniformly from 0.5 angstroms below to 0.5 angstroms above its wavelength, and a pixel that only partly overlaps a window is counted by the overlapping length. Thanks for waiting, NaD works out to 4.0 angstroms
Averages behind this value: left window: 7.22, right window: 7.34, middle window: 6.37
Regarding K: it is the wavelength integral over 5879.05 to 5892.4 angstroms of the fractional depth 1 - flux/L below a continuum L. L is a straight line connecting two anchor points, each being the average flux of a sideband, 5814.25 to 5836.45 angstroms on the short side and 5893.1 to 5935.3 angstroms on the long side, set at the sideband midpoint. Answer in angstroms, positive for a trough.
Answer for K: 2.5 angstroms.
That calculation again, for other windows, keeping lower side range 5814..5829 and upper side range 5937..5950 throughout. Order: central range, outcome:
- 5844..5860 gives 1.0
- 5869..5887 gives 1.5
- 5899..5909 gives 0.3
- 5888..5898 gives 3.0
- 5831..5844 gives 0.1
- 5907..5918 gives 0.1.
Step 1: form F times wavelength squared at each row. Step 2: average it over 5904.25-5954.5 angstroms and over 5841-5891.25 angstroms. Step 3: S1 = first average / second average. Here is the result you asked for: 1.08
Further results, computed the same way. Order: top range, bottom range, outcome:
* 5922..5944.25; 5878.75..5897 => 1.28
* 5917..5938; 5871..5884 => 1.04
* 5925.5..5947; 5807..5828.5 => 1.00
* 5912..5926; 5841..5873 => 1.04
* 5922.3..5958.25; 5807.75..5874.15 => 1.01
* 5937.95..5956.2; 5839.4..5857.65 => 1.01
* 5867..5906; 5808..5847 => 0.86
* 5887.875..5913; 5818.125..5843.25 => 0.84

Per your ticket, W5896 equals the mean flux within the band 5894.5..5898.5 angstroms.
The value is 5.44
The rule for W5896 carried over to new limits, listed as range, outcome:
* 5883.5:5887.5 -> 5.67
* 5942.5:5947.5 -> 7.41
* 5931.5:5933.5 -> 7.38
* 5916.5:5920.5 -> 7.35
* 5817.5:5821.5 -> 7.54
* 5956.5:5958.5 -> 7.32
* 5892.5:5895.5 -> 5.56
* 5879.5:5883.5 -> 7.31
